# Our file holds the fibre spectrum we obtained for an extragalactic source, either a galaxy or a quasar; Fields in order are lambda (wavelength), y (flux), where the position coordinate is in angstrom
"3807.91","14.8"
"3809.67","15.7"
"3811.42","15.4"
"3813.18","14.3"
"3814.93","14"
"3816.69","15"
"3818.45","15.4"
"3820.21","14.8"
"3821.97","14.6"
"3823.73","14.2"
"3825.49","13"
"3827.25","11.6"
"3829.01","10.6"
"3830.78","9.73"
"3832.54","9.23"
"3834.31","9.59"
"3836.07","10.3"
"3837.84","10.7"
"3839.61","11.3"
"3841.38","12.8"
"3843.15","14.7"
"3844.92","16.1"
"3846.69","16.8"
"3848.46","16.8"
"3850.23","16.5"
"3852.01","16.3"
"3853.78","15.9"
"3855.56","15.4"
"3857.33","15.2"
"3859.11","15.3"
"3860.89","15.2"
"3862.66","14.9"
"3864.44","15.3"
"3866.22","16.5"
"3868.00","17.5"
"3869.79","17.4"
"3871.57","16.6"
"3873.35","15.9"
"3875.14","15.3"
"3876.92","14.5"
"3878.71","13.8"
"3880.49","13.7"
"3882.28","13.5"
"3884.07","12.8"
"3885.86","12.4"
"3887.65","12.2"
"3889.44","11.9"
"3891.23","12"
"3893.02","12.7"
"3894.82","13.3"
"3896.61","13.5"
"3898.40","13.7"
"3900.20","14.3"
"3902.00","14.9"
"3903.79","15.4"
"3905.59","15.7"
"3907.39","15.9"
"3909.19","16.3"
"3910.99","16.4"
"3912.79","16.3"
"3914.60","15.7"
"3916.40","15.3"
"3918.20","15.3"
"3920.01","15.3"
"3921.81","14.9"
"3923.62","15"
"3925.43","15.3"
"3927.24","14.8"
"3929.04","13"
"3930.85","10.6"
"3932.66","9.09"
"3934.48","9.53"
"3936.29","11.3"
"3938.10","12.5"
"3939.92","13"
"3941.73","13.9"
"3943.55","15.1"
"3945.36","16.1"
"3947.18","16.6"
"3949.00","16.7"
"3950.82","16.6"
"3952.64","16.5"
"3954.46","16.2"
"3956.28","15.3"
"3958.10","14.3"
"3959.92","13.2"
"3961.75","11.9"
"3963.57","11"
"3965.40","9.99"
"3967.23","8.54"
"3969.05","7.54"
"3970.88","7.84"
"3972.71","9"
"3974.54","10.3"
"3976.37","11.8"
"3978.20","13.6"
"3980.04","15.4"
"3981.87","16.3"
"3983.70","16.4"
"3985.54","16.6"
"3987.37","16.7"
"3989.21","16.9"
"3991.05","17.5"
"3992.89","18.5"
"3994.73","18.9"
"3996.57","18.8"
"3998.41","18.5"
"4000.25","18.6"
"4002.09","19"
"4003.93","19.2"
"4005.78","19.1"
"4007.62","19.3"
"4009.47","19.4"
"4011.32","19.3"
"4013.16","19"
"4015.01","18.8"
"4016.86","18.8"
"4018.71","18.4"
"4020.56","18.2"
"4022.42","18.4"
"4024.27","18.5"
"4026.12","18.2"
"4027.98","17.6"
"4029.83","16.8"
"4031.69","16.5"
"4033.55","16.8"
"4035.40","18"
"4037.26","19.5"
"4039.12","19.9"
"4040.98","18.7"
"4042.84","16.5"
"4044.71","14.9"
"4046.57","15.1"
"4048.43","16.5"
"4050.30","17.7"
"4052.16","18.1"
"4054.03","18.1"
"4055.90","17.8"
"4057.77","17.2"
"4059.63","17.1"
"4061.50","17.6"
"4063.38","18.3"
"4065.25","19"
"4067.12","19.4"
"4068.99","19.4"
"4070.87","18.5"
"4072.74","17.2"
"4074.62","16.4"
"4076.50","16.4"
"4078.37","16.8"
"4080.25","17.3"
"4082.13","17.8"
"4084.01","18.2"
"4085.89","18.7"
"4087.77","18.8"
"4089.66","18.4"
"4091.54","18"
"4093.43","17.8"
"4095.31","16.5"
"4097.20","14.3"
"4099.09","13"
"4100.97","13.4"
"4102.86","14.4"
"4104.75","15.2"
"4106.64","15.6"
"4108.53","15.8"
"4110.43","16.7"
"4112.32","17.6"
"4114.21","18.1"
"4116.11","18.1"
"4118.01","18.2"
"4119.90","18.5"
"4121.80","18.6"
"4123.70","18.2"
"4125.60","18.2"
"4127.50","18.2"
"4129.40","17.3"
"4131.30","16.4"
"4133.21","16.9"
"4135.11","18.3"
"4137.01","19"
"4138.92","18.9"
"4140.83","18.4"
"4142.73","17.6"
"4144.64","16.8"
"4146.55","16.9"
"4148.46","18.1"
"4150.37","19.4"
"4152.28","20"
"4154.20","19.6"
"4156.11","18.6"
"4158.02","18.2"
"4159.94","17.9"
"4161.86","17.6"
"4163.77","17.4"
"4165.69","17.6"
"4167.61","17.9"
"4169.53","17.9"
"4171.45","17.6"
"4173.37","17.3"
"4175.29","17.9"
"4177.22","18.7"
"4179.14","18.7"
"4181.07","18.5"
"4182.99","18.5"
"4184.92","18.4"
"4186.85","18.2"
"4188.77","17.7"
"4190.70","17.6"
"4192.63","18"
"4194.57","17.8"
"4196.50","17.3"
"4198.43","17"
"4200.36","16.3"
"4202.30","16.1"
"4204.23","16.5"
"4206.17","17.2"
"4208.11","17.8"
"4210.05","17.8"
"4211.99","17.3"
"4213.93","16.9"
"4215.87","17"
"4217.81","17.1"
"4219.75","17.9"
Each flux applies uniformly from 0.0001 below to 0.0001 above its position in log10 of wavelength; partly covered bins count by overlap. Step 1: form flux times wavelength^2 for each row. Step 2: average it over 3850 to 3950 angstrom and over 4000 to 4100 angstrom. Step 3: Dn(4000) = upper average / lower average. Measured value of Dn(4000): 1.3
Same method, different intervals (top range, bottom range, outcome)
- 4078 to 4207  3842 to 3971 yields 1.38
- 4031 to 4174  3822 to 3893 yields 1.42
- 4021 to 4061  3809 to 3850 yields 1.46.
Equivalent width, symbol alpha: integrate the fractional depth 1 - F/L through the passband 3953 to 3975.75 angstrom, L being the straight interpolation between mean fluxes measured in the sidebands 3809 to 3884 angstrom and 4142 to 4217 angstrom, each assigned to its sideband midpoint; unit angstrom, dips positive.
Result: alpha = 6.05 angstrom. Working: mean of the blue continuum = 14.3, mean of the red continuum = 17.8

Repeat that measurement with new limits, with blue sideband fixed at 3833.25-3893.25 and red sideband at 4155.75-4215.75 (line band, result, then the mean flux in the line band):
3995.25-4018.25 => -4.6 angstrom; 19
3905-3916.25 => -0.9 angstrom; 16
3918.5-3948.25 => 3.0 angstrom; 13.6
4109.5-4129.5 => -1.2 angstrom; 18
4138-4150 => -0.4 angstrom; 17.9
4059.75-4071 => -1.5 angstrom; 18.6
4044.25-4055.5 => -0.4 angstrom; 16.9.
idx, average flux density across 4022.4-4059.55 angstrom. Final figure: 17.5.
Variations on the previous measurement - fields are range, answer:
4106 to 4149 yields 17.7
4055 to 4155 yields 17.5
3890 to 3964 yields 14.3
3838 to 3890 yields 14.9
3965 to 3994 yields 13.4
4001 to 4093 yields 18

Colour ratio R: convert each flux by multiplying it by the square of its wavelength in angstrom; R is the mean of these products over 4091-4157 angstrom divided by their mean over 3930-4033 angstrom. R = 1.2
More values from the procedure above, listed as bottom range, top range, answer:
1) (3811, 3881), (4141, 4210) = 1.47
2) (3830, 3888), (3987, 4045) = 1.39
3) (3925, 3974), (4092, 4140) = 1.45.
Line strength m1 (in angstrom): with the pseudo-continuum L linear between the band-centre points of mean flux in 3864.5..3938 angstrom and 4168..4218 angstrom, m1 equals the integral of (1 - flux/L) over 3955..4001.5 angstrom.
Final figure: 2.9 angstrom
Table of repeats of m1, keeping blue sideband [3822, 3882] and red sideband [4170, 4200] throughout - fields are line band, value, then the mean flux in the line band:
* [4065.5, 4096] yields -2.1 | 17.9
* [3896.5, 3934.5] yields 1.0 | 14.5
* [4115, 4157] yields -2.0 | 18.2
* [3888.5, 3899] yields 1.3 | 12.8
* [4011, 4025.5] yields -2.3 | 18.6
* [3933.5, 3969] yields 4.3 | 13.4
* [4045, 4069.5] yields -1.8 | 17.7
